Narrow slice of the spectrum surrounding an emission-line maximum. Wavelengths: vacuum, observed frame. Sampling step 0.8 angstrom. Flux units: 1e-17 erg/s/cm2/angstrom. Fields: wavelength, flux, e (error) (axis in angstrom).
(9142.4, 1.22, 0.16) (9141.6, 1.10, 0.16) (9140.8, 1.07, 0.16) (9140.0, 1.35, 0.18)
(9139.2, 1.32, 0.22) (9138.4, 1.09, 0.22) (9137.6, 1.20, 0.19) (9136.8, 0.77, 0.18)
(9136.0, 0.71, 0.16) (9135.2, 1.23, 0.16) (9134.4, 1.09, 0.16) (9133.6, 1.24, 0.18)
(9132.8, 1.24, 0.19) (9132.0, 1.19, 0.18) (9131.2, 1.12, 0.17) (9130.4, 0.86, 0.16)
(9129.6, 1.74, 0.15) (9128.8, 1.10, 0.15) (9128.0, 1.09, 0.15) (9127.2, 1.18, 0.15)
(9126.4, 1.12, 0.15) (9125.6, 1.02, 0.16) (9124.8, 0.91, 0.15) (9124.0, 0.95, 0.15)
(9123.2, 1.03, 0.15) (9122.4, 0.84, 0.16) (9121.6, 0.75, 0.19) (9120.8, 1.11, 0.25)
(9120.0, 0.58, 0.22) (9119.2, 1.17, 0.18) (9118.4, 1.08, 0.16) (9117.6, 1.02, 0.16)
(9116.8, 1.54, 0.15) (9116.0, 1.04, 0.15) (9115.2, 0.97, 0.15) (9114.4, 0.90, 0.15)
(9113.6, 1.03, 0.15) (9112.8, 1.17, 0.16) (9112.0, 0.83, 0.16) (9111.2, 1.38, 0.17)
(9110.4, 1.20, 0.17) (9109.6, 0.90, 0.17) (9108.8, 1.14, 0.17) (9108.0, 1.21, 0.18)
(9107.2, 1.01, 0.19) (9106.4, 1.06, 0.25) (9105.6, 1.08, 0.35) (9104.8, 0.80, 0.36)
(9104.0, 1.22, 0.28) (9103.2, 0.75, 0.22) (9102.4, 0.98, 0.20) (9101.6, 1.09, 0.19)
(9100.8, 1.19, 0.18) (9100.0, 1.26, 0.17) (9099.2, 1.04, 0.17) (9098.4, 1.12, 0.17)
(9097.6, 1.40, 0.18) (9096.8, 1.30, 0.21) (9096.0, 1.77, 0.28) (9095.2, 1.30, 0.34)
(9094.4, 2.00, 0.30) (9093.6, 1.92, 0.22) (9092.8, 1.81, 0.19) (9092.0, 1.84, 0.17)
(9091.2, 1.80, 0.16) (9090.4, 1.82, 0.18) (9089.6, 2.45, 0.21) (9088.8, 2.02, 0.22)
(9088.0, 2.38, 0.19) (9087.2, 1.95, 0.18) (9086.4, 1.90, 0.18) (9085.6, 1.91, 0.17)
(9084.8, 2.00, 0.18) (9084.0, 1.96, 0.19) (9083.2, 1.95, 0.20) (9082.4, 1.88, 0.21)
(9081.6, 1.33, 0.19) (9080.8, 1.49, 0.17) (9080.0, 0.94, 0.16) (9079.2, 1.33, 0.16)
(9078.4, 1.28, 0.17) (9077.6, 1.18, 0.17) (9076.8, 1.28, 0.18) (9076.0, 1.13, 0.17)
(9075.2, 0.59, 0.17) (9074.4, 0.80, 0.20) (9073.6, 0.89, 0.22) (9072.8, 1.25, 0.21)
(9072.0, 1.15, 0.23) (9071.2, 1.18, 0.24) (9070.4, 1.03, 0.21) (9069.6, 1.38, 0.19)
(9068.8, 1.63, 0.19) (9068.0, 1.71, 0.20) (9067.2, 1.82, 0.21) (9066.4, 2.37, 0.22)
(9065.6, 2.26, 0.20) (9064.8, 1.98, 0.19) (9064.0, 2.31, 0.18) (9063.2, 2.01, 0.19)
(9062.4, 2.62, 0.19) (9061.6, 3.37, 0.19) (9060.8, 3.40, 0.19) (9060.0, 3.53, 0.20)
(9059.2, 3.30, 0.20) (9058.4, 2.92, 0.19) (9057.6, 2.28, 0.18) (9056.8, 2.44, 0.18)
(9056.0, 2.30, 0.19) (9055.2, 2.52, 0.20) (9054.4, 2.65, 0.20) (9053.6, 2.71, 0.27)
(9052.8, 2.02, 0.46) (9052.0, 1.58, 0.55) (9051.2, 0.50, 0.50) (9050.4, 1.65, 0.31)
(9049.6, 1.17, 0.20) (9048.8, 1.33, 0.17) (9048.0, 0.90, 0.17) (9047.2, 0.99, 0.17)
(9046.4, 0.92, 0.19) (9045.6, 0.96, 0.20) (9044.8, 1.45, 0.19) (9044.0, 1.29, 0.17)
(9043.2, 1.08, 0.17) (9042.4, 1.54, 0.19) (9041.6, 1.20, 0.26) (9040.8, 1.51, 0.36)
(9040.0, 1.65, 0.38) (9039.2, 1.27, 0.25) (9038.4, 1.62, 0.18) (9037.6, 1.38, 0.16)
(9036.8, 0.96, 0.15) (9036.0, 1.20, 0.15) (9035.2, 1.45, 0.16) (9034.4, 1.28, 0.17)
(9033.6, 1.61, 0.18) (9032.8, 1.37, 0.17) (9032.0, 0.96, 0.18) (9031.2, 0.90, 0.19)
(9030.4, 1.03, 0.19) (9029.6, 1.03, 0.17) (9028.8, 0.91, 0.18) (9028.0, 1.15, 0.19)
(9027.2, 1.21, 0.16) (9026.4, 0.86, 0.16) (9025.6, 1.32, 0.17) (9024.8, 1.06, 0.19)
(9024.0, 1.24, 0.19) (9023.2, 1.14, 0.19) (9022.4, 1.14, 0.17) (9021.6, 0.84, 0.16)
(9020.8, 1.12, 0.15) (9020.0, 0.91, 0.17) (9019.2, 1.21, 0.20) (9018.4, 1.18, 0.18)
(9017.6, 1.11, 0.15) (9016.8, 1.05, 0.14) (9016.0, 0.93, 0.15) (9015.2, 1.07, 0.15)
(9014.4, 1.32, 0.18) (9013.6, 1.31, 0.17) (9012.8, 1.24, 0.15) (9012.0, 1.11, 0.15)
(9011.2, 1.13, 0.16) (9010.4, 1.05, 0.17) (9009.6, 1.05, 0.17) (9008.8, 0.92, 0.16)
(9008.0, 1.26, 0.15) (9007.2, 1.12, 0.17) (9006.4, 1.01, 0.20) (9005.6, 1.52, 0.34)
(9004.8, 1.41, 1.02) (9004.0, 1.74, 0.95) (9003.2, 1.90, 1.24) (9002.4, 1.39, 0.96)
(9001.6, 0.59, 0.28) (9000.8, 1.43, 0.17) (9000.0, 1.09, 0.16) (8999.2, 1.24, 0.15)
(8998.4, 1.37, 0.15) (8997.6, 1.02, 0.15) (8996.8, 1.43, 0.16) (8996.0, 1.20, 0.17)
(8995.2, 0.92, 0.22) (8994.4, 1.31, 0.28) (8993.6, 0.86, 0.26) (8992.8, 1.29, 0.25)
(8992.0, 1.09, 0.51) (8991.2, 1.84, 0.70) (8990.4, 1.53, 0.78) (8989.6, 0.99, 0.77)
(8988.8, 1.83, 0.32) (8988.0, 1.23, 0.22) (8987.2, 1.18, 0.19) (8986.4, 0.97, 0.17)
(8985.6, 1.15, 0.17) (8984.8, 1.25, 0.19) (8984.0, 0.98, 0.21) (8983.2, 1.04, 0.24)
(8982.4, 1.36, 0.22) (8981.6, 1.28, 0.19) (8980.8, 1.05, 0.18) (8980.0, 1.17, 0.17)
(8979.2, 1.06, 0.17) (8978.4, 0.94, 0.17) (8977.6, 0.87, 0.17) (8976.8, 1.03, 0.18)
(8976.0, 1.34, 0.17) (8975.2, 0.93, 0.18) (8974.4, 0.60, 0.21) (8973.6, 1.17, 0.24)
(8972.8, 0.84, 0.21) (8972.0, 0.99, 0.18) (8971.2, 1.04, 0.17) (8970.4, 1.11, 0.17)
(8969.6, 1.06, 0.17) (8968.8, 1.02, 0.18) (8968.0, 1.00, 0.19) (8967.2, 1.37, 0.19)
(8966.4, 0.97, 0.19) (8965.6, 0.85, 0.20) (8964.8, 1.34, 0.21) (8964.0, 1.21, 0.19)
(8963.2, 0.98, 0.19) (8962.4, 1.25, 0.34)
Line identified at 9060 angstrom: H-alpha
